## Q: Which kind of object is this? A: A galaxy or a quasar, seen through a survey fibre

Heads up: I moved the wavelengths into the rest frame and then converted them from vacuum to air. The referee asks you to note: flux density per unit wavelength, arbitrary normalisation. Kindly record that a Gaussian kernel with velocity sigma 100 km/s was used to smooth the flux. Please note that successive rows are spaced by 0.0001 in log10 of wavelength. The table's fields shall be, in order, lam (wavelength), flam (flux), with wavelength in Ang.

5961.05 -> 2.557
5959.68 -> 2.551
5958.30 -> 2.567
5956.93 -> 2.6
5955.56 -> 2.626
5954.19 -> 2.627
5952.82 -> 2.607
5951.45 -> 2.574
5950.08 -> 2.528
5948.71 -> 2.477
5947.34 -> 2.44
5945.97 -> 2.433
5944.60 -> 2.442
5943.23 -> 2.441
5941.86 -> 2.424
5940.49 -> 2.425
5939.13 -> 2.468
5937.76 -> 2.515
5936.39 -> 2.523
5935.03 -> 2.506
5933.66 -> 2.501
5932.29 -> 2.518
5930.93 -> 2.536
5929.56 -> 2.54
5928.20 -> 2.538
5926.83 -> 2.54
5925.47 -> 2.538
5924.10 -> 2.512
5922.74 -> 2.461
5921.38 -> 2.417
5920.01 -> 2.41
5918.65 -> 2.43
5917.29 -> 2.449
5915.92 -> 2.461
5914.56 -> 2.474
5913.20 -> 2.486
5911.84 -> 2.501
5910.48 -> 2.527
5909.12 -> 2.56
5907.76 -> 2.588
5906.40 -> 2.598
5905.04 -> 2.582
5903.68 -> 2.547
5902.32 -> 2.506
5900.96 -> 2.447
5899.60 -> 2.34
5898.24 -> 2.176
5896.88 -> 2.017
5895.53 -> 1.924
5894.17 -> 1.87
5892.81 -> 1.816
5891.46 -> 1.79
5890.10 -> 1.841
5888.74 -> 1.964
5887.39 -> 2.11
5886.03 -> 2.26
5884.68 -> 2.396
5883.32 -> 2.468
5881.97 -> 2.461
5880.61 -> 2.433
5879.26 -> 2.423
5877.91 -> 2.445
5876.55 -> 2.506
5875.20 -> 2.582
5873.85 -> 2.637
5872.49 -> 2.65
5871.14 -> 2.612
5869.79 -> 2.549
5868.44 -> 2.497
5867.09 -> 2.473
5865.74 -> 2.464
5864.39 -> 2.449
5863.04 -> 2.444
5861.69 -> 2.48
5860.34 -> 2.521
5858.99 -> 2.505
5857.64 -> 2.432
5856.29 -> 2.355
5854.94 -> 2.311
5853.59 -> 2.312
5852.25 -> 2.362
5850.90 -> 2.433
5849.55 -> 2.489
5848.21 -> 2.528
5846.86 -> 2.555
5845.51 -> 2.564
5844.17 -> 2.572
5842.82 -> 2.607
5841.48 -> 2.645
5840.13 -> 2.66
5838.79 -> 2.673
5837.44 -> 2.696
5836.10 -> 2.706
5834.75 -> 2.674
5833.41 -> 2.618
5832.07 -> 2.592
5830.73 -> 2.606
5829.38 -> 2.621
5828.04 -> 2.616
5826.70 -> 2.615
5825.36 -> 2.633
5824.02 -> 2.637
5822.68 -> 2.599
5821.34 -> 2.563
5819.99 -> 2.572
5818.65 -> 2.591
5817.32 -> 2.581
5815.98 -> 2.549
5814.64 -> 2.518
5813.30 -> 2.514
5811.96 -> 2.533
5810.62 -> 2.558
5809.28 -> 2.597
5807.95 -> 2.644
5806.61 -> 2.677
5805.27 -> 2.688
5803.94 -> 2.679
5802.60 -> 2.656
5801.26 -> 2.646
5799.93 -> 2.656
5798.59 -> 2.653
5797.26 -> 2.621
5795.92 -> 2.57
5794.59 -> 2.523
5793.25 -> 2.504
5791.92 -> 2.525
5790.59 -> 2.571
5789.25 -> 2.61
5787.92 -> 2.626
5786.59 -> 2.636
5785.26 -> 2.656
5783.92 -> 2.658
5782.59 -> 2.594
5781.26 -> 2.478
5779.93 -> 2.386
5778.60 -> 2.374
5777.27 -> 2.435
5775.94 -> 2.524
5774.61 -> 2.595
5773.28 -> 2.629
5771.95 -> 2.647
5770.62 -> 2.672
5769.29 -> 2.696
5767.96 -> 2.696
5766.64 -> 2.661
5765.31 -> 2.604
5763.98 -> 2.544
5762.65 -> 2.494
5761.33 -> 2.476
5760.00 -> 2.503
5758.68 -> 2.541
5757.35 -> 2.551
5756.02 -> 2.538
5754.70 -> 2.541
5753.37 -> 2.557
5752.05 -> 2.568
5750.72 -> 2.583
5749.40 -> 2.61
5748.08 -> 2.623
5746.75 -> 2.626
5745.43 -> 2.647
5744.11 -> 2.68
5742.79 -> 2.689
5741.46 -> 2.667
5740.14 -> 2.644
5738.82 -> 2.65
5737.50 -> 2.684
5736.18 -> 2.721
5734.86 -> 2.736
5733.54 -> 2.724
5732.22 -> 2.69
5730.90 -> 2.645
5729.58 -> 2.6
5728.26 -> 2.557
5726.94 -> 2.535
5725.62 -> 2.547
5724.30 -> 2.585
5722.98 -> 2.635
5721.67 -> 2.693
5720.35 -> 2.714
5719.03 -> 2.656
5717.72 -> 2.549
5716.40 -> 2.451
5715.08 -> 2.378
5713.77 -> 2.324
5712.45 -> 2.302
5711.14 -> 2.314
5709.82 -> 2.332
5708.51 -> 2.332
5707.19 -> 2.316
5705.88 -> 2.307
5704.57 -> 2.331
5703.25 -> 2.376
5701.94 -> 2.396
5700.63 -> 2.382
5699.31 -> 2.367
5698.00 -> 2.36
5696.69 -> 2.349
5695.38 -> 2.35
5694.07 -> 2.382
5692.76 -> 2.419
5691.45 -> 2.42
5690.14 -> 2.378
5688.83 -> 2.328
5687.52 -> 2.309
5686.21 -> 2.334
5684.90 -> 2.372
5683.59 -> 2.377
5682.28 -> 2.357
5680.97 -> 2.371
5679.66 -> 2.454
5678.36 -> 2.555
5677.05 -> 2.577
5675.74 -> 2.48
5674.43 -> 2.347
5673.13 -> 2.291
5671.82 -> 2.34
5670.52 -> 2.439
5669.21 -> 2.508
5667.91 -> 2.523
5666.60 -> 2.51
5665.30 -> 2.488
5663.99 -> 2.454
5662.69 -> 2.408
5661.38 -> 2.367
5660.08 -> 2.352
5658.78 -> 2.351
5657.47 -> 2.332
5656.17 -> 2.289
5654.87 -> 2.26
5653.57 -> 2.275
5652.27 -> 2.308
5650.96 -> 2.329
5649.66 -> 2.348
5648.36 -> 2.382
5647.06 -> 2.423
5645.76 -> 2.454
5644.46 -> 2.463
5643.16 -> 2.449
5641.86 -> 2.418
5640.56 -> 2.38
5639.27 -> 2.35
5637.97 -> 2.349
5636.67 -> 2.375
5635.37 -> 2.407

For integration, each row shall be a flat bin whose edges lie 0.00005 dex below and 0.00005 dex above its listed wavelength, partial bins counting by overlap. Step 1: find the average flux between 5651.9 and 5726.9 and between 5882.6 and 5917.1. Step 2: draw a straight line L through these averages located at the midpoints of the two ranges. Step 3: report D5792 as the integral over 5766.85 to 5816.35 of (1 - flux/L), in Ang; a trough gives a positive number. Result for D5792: -5.0 Ang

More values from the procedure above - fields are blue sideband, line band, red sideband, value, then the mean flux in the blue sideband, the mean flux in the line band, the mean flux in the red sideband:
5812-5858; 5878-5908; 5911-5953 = 3.1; 2.56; 2.25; 2.49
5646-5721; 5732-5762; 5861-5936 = -2.8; 2.39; 2.62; 2.41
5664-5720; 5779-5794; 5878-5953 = -1.0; 2.4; 2.56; 2.4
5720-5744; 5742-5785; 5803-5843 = 1.0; 2.65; 2.58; 2.62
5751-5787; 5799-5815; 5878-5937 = -0.7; 2.56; 2.62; 2.37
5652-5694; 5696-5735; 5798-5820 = -0.3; 2.39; 2.48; 2.61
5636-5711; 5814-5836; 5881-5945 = -2.0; 2.38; 2.6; 2.38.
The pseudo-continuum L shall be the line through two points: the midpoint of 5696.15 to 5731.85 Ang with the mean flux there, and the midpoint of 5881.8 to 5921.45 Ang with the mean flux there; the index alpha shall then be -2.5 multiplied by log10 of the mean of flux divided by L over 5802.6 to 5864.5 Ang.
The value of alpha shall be -0.09 mag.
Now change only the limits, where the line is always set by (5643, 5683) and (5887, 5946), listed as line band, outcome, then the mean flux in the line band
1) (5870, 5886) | -0.052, 2.5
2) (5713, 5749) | -0.095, 2.62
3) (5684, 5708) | 0.018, 2.36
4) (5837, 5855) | -0.065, 2.53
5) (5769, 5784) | -0.069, 2.55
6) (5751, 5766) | -0.063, 2.54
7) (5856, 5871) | -0.042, 2.48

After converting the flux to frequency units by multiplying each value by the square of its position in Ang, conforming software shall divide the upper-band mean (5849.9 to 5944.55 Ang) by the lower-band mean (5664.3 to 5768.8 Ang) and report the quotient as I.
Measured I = 1.03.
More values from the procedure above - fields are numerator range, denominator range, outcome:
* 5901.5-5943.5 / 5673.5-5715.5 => 1.14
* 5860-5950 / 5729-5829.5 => 0.97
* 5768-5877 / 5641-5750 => 1.09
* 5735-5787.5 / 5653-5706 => 1.12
